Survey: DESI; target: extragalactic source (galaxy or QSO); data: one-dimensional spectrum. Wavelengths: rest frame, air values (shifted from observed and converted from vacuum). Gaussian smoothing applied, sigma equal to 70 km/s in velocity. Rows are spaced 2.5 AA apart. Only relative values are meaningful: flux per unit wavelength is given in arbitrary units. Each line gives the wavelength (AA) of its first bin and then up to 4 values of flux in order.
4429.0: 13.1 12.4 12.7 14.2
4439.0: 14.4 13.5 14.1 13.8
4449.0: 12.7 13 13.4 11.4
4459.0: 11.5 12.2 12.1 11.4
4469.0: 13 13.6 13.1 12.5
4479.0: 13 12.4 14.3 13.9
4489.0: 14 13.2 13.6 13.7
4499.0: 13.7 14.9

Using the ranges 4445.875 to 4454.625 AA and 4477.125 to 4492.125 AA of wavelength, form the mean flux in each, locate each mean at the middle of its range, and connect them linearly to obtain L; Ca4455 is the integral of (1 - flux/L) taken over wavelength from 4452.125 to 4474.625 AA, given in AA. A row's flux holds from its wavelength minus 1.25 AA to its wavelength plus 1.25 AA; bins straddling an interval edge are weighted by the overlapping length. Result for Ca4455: 1.5 AA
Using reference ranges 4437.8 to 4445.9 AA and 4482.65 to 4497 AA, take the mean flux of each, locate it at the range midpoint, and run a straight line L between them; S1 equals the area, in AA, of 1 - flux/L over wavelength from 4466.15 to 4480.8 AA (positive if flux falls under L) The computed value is 1.1 AA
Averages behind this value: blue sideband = 14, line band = 12.8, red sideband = 13.8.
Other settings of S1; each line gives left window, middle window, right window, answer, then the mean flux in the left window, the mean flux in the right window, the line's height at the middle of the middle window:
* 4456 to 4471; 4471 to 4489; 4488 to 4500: -0.5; 12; 13.6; 12.9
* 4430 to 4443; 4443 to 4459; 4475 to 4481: 0.3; 13.4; 12.7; 13.2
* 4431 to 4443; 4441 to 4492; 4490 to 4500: 2.2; 13.5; 13.6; 13.5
